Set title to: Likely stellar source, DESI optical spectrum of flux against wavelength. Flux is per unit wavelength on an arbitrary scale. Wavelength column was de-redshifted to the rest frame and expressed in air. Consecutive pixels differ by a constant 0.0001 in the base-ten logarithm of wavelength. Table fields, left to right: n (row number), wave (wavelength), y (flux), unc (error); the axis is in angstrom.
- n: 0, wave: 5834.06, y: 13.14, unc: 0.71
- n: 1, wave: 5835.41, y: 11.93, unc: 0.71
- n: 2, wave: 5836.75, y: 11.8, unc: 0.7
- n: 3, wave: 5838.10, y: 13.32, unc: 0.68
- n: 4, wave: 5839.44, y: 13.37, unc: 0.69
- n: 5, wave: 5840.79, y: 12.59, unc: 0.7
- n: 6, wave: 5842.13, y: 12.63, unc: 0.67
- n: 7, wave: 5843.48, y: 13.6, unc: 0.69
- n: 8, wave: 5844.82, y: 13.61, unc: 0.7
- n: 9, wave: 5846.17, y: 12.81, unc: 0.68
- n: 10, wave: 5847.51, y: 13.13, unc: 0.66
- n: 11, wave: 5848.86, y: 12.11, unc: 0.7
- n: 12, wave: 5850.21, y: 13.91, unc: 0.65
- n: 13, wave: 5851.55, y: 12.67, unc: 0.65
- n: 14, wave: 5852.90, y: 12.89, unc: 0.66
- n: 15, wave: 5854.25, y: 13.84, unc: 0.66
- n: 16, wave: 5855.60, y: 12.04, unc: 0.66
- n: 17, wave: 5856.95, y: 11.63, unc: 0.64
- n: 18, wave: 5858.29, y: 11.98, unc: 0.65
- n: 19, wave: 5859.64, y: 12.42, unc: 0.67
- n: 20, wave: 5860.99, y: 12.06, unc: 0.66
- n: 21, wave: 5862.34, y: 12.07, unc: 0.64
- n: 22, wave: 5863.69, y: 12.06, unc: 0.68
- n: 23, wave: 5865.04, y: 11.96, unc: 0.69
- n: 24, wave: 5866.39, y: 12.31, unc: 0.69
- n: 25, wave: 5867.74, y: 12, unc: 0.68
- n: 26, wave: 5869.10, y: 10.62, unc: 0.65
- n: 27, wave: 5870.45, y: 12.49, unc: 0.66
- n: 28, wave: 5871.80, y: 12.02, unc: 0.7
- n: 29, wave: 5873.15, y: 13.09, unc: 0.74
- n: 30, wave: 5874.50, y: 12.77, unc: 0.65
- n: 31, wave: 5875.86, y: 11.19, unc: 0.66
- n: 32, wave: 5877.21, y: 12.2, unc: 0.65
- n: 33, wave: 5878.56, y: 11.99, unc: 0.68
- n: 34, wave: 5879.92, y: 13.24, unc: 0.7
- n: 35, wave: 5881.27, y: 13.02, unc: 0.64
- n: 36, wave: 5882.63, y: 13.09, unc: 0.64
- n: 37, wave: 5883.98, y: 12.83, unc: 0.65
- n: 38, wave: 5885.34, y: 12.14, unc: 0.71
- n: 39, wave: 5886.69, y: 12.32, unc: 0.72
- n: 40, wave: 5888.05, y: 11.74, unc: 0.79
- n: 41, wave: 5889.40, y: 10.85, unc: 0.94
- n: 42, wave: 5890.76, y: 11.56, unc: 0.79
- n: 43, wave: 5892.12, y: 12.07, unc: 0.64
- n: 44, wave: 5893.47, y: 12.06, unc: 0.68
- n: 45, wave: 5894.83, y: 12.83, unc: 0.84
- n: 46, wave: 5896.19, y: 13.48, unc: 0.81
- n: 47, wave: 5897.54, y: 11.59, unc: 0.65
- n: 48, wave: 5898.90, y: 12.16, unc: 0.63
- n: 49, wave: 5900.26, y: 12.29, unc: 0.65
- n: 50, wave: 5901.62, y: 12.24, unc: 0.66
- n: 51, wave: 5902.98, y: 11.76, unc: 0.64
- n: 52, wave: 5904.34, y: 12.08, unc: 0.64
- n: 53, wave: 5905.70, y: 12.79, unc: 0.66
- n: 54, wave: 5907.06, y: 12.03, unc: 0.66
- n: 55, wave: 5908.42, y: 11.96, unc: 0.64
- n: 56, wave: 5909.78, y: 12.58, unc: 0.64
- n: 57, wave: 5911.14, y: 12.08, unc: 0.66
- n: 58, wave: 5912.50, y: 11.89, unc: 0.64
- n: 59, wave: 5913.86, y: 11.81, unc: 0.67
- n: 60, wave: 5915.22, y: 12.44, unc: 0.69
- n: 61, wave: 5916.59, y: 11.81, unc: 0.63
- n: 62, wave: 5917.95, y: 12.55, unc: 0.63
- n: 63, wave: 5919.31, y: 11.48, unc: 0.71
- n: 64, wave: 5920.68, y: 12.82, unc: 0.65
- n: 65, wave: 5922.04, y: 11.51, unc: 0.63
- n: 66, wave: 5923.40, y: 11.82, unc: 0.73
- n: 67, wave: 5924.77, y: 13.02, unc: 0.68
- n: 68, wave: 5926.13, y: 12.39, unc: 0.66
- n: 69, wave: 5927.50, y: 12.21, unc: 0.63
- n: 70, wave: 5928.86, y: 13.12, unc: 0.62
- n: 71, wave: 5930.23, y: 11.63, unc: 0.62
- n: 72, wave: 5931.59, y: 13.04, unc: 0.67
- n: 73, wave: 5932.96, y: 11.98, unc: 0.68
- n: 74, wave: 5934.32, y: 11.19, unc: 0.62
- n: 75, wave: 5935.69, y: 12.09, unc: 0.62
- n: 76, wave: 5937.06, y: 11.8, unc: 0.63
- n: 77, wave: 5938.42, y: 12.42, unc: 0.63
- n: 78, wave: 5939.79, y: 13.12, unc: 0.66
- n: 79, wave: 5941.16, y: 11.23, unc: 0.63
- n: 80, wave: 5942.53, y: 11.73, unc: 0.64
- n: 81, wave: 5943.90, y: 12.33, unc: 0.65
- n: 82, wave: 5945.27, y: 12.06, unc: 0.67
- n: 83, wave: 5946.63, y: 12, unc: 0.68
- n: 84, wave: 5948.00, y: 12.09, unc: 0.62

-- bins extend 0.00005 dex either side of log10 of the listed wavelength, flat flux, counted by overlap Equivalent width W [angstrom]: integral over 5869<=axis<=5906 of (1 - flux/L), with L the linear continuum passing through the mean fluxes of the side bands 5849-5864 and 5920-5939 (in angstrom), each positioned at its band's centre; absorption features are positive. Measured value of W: 0.4 angstrom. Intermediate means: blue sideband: 12.5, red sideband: 12.2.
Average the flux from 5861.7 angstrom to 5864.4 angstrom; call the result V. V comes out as 12.1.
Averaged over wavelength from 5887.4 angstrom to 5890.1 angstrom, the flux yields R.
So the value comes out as 11.3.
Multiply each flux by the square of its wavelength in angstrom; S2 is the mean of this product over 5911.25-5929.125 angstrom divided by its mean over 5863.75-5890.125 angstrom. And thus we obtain 1.01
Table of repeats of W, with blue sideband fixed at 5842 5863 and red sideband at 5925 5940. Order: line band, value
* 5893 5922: 0.47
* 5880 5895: 0.33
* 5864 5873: 0.46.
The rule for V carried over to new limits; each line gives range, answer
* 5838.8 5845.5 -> 13.2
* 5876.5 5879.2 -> 12.1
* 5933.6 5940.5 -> 12.1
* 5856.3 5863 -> 12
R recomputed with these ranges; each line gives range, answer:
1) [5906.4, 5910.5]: 12.2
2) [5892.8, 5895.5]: 12.4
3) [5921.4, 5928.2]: 12.2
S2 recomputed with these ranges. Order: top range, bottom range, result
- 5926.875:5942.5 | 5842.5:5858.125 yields 0.97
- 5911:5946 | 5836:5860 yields 0.97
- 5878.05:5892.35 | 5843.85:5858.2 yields 0.97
